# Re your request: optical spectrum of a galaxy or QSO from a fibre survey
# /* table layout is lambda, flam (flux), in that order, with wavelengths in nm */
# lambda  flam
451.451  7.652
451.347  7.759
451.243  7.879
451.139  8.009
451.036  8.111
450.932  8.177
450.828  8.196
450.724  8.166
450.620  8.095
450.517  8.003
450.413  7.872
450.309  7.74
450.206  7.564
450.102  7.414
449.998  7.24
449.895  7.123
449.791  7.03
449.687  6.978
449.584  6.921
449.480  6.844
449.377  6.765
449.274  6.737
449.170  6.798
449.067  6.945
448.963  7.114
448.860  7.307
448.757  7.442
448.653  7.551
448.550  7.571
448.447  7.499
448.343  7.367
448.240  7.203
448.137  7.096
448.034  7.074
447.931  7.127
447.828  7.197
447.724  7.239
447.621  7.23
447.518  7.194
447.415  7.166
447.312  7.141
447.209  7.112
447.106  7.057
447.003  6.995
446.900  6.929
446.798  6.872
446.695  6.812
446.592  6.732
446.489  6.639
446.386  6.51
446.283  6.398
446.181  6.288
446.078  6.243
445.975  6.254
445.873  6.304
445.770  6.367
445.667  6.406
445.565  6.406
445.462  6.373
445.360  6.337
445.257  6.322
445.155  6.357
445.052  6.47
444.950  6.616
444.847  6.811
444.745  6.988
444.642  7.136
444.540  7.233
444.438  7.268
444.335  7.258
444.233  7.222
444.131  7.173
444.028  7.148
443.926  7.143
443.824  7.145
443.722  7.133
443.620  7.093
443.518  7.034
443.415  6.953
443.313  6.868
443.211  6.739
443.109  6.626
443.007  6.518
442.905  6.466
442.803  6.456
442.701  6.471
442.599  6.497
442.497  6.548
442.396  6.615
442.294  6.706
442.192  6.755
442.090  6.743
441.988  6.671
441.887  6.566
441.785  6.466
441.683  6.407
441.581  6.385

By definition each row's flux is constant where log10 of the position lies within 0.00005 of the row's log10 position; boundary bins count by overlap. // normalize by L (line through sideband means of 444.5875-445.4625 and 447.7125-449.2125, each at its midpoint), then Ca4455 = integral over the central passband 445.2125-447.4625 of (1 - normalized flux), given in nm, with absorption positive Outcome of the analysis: 0.08 nm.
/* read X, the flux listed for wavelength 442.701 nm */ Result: 6.471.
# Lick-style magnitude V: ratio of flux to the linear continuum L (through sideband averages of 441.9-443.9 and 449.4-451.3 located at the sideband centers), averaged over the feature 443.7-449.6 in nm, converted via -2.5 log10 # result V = 0.04 mag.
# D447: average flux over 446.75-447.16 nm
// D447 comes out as 6.98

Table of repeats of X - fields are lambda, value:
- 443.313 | 6.868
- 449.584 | 6.921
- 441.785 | 6.466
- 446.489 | 6.639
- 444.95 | 6.616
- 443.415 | 6.953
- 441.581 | 6.385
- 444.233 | 7.222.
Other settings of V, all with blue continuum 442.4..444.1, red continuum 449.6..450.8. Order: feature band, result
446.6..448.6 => 0.02 mag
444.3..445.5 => 0.03 mag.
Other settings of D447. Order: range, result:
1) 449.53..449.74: 6.94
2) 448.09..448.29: 7.16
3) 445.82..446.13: 6.26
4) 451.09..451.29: 7.94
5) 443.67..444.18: 7.15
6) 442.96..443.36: 6.69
